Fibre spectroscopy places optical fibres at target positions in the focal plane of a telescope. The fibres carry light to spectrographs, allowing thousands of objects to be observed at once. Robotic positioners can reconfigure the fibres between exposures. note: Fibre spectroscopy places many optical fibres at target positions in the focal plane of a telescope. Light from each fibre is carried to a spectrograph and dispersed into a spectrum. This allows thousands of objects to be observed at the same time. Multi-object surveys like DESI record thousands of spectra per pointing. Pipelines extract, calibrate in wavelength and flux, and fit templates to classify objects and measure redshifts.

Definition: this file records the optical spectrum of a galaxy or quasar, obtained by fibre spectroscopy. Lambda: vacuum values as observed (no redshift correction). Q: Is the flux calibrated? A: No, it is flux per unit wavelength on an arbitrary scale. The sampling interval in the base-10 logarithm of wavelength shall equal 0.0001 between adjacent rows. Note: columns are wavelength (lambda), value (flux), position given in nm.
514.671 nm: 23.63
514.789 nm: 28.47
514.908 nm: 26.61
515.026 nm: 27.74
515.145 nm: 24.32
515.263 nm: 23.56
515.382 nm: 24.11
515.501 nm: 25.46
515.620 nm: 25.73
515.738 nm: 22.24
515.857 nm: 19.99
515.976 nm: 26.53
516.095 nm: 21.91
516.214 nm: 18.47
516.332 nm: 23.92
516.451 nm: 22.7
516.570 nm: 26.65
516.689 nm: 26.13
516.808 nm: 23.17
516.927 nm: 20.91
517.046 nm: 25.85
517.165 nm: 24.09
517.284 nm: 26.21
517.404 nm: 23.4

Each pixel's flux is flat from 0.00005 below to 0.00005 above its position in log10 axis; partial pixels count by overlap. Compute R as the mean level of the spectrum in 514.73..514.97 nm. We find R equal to 27.6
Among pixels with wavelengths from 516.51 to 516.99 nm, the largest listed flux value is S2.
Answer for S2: 26.65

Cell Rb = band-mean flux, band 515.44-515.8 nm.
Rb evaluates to 24.4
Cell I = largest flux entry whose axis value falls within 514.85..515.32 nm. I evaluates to 27.74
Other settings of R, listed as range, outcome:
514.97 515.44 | 24.9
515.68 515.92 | 21.1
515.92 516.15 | 24.2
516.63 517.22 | 24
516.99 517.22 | 25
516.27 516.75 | 24.8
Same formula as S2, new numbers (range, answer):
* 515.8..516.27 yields 26.53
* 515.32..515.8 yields 25.73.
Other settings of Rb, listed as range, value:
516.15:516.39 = 21.3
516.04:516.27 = 20.2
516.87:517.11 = 23.4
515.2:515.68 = 24.7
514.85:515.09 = 27.1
